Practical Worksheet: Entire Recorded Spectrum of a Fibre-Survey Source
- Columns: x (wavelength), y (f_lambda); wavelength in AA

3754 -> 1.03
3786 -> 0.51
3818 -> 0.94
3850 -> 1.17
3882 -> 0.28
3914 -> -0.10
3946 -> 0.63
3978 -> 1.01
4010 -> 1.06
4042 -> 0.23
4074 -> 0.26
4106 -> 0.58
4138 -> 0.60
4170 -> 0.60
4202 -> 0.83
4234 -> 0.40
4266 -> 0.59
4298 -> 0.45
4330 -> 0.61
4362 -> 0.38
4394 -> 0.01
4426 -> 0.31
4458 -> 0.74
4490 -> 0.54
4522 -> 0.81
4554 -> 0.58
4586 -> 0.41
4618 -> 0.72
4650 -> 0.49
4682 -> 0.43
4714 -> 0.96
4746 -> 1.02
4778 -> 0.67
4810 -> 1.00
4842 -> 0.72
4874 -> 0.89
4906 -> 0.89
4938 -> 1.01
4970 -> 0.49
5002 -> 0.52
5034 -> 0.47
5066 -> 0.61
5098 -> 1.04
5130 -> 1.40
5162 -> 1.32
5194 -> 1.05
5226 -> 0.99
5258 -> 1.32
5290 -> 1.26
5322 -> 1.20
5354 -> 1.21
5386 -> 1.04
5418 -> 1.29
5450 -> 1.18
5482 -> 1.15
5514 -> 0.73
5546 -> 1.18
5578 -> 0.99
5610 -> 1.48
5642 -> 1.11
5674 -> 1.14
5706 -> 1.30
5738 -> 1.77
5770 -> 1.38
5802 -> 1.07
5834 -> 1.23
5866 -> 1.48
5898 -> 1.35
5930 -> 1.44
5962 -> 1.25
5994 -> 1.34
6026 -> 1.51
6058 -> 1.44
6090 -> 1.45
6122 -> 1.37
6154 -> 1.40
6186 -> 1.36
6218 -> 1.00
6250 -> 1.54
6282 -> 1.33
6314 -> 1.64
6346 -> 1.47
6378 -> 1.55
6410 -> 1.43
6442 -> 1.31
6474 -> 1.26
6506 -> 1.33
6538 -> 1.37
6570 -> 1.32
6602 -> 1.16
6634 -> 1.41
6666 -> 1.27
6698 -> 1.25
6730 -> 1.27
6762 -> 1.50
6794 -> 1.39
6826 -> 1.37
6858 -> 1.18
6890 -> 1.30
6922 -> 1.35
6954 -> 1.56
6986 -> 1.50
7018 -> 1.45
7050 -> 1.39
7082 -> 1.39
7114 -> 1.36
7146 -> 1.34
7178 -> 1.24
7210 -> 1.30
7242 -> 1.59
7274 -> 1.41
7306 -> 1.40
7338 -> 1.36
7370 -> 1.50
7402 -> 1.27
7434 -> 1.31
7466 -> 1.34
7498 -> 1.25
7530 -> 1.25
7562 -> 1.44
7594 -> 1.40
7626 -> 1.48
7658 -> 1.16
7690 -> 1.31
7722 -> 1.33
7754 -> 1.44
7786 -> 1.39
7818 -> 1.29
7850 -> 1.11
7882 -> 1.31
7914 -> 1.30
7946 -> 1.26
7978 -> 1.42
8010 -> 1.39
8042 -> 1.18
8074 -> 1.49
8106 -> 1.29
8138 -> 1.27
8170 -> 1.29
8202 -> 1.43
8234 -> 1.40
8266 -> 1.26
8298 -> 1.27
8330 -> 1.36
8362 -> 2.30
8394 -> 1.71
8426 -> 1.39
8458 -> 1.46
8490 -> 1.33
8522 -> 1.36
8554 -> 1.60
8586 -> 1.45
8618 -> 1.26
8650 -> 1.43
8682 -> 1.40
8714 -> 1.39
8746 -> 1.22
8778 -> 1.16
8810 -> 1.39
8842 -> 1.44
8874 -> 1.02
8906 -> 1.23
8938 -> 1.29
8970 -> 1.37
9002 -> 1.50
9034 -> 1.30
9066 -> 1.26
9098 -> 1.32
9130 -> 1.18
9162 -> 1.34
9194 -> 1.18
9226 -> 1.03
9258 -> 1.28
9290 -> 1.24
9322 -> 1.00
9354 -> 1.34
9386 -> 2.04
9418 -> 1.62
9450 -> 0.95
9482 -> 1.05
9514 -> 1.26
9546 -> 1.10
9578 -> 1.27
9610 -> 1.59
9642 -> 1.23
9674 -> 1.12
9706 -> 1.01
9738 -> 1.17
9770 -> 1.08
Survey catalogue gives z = 0.27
